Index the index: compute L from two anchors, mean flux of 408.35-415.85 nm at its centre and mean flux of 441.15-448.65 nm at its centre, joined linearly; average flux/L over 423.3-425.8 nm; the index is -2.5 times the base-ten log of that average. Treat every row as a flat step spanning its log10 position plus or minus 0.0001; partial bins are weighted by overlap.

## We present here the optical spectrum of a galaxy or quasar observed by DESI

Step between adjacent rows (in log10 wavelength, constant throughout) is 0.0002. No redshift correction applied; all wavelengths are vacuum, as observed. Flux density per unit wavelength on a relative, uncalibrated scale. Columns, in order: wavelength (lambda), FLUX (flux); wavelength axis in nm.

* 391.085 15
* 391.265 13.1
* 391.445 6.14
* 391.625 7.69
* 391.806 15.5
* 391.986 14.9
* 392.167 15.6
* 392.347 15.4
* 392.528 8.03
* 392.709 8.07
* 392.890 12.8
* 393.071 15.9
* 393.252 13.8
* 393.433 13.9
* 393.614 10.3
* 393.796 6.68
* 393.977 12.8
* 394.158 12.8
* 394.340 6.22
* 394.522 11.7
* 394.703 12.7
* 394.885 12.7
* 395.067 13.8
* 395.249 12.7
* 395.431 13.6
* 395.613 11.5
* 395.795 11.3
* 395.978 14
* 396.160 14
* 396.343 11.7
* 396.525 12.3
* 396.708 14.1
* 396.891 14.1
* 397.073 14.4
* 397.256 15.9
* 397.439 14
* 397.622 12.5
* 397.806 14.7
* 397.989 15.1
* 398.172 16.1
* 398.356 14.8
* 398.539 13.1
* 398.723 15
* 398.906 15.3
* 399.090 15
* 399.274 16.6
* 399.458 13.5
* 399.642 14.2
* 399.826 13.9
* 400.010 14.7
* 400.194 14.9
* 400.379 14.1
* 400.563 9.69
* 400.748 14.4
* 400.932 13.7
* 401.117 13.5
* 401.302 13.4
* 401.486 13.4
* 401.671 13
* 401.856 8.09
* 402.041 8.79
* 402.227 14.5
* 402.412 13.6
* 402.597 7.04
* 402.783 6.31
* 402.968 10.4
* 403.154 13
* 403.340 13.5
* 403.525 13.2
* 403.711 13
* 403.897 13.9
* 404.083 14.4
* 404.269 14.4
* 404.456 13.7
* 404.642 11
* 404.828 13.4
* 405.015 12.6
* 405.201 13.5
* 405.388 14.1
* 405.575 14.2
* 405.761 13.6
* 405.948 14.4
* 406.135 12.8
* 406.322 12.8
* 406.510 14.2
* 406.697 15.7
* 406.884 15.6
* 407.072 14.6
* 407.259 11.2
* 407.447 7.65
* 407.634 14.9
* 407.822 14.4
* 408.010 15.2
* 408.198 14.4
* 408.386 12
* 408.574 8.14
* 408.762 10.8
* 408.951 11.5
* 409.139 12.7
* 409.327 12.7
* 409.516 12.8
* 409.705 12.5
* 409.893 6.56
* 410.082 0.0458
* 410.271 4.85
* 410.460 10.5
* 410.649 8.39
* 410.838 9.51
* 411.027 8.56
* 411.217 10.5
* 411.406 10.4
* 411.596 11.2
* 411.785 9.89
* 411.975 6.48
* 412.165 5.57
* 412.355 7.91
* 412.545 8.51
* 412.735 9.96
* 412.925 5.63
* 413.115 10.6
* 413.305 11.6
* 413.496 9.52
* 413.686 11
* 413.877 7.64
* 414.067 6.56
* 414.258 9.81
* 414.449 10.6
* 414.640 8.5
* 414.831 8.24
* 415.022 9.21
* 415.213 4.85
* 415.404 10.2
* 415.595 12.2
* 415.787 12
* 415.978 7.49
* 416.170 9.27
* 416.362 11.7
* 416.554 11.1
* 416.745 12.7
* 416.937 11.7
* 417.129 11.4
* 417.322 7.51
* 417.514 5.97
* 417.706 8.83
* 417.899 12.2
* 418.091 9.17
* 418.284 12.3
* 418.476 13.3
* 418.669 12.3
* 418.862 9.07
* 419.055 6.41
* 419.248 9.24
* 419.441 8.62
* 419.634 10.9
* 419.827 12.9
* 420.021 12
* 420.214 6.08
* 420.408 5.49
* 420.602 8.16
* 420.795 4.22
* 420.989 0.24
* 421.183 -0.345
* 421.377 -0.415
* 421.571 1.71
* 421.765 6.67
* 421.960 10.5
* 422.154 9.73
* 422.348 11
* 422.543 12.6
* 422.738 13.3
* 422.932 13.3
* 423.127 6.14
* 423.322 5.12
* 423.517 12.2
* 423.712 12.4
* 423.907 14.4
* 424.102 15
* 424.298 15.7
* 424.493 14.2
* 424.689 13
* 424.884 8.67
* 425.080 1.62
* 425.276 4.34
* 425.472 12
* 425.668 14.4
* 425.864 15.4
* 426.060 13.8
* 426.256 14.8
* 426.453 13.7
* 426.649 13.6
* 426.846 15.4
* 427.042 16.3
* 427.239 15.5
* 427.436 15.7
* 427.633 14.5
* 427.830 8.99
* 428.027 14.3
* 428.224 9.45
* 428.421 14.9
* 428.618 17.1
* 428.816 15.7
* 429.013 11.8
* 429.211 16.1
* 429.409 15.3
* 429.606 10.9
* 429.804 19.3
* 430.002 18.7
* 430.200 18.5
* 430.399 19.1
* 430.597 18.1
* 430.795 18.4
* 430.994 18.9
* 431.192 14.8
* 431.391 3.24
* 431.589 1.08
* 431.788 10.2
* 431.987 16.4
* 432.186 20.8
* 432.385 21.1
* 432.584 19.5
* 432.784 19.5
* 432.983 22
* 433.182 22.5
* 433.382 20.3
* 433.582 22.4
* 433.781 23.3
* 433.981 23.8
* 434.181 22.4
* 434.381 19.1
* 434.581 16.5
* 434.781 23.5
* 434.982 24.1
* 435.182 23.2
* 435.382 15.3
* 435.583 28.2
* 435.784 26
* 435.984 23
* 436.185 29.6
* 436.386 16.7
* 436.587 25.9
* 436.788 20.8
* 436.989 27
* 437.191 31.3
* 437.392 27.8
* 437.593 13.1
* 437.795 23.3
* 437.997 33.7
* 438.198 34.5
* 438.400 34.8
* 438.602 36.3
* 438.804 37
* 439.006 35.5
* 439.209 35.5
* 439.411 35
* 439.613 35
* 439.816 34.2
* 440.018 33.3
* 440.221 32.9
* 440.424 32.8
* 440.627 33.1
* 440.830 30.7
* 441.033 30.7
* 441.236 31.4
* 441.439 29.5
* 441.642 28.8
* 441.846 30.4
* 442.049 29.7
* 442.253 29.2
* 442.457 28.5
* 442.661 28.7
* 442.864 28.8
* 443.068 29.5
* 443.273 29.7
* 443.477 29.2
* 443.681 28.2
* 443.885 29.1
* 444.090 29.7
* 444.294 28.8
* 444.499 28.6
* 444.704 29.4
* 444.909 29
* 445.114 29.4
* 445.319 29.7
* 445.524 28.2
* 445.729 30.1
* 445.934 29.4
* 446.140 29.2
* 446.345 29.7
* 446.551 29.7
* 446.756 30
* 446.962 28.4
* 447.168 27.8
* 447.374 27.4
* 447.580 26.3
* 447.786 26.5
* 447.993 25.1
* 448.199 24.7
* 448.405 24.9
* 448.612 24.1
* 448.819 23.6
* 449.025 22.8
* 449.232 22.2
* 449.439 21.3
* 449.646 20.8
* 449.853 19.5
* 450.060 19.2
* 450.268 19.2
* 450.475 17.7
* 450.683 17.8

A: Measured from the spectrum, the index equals 0.42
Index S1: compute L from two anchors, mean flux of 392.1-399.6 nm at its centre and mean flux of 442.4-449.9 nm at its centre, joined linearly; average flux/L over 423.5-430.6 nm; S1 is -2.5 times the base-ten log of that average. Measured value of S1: 0.50 mag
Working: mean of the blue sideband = 13.1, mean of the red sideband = 27.3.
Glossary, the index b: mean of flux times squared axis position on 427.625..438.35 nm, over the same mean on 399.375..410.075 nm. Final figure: 1.78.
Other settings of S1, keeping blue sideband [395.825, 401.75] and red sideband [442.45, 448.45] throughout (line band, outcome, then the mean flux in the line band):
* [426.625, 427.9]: 0.50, 14.4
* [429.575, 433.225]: 0.41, 16.5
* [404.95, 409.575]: 0.26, 13.1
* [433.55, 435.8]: 0.14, 22.2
